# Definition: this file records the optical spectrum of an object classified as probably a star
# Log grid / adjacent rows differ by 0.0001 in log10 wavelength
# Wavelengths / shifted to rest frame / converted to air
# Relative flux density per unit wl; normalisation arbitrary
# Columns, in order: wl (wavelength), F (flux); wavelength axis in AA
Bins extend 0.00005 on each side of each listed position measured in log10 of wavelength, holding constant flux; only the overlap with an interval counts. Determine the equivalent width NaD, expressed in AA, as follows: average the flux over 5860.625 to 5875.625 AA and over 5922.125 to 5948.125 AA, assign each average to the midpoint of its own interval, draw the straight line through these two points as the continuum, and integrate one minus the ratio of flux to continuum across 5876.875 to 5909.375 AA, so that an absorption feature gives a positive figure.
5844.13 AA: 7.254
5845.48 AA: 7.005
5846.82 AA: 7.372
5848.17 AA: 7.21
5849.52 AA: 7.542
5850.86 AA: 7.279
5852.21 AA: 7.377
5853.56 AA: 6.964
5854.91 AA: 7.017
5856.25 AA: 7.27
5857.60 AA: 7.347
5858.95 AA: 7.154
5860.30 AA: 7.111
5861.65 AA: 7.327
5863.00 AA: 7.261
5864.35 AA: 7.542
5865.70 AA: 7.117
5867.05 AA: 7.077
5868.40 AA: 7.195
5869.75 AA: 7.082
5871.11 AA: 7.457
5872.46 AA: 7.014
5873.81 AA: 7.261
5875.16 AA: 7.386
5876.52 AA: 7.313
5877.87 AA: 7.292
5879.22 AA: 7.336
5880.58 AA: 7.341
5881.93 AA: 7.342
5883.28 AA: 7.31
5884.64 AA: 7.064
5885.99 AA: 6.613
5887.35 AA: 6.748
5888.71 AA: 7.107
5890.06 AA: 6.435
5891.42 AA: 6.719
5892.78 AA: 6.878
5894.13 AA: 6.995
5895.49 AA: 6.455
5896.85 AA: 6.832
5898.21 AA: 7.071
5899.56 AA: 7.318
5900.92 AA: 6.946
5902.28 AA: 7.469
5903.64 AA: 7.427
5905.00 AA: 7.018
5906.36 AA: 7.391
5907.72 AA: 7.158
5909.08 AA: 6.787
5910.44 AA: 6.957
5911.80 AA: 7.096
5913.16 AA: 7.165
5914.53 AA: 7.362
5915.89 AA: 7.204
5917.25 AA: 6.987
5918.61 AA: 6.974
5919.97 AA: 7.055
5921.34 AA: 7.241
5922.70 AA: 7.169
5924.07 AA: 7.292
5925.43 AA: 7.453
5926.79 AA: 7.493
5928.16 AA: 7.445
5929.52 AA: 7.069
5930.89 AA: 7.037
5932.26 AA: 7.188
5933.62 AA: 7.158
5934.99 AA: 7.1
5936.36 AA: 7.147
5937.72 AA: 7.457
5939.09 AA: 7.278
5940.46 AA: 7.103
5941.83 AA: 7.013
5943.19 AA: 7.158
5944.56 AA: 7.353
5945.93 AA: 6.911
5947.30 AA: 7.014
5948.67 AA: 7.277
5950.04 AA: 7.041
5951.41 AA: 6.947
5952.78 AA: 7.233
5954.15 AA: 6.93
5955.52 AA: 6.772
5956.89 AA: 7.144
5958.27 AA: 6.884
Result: 0.8 AA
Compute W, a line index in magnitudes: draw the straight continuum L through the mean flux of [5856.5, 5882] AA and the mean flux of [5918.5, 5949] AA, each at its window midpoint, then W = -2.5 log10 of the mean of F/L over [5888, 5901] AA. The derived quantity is 0.055 mag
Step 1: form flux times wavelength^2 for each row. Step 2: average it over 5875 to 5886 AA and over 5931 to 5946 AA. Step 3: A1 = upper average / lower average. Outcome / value 1.01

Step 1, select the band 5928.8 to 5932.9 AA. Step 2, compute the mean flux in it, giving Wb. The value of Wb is 7.09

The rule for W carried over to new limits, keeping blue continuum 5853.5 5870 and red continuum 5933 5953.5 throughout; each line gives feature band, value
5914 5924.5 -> 0.00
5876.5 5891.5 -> 0.02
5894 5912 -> 0.02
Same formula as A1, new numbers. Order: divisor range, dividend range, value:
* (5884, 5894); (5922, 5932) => 1.08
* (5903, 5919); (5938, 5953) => 1.01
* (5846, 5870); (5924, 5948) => 1.02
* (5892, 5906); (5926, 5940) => 1.04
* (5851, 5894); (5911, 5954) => 1.02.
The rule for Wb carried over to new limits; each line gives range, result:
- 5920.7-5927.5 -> 7.33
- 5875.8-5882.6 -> 7.32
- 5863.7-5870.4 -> 7.21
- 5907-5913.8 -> 7.04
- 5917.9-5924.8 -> 7.15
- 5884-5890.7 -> 6.8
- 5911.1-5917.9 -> 7.16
